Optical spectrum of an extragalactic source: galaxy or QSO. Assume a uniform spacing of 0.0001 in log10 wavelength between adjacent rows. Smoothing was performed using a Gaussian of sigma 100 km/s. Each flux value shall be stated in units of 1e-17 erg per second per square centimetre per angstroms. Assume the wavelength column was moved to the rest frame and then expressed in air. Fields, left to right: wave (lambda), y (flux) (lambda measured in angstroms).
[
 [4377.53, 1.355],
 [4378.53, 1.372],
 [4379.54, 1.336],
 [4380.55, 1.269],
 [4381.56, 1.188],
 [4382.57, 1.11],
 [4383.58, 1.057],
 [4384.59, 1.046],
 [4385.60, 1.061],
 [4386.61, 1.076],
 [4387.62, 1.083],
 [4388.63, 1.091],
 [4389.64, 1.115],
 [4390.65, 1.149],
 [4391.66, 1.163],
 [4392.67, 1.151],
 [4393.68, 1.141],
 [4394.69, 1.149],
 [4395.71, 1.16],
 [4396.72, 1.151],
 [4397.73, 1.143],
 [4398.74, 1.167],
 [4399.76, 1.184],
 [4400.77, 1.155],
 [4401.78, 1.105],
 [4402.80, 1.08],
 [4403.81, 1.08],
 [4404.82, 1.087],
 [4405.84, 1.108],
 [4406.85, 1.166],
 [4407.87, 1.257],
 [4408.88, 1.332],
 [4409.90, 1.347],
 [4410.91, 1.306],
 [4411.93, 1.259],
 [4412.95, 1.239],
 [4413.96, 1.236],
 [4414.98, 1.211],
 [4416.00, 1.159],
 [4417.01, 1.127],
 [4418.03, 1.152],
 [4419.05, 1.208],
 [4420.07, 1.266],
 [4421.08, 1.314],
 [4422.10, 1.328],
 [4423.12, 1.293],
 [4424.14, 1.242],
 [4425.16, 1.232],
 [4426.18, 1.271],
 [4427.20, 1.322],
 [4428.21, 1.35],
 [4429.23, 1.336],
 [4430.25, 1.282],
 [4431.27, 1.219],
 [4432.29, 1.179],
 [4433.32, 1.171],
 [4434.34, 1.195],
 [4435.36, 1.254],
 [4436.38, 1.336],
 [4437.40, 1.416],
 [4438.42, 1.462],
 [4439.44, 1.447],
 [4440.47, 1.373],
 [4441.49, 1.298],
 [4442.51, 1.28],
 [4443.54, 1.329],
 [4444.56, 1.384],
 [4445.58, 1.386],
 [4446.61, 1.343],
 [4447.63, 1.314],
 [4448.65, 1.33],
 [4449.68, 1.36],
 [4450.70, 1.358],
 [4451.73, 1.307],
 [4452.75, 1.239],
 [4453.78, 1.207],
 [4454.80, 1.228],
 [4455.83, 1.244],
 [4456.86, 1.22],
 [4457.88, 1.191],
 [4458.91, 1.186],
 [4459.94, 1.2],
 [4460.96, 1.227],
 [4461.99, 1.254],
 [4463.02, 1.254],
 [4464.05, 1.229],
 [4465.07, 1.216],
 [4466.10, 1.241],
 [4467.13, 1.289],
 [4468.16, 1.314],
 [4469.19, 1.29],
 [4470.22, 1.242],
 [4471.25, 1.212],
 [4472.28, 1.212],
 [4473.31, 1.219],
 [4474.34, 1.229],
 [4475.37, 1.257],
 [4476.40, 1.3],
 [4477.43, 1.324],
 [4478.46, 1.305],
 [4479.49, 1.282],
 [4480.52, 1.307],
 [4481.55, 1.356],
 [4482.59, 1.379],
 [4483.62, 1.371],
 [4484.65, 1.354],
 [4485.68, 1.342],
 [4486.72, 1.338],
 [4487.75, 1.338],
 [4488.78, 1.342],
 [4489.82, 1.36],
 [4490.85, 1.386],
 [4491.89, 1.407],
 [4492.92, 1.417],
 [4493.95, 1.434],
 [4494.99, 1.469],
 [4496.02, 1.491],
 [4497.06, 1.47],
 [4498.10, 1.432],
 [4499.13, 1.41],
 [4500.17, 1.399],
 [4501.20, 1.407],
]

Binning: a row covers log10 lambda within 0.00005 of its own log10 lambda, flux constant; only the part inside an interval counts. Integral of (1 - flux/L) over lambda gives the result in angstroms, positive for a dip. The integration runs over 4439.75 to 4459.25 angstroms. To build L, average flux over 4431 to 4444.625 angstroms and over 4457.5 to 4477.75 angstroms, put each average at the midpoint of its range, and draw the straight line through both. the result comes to -0.19 angstroms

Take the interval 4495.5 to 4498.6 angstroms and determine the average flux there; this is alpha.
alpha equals 1.46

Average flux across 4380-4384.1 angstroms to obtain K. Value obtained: 1.16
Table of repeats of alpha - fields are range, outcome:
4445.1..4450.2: 1.35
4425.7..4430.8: 1.31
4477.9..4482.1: 1.31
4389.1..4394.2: 1.15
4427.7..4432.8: 1.28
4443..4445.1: 1.36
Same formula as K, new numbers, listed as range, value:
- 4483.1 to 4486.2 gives 1.36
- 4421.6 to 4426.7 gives 1.27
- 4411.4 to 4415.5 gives 1.23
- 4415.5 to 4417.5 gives 1.15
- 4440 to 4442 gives 1.34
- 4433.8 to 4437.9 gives 1.3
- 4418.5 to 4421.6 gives 1.26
